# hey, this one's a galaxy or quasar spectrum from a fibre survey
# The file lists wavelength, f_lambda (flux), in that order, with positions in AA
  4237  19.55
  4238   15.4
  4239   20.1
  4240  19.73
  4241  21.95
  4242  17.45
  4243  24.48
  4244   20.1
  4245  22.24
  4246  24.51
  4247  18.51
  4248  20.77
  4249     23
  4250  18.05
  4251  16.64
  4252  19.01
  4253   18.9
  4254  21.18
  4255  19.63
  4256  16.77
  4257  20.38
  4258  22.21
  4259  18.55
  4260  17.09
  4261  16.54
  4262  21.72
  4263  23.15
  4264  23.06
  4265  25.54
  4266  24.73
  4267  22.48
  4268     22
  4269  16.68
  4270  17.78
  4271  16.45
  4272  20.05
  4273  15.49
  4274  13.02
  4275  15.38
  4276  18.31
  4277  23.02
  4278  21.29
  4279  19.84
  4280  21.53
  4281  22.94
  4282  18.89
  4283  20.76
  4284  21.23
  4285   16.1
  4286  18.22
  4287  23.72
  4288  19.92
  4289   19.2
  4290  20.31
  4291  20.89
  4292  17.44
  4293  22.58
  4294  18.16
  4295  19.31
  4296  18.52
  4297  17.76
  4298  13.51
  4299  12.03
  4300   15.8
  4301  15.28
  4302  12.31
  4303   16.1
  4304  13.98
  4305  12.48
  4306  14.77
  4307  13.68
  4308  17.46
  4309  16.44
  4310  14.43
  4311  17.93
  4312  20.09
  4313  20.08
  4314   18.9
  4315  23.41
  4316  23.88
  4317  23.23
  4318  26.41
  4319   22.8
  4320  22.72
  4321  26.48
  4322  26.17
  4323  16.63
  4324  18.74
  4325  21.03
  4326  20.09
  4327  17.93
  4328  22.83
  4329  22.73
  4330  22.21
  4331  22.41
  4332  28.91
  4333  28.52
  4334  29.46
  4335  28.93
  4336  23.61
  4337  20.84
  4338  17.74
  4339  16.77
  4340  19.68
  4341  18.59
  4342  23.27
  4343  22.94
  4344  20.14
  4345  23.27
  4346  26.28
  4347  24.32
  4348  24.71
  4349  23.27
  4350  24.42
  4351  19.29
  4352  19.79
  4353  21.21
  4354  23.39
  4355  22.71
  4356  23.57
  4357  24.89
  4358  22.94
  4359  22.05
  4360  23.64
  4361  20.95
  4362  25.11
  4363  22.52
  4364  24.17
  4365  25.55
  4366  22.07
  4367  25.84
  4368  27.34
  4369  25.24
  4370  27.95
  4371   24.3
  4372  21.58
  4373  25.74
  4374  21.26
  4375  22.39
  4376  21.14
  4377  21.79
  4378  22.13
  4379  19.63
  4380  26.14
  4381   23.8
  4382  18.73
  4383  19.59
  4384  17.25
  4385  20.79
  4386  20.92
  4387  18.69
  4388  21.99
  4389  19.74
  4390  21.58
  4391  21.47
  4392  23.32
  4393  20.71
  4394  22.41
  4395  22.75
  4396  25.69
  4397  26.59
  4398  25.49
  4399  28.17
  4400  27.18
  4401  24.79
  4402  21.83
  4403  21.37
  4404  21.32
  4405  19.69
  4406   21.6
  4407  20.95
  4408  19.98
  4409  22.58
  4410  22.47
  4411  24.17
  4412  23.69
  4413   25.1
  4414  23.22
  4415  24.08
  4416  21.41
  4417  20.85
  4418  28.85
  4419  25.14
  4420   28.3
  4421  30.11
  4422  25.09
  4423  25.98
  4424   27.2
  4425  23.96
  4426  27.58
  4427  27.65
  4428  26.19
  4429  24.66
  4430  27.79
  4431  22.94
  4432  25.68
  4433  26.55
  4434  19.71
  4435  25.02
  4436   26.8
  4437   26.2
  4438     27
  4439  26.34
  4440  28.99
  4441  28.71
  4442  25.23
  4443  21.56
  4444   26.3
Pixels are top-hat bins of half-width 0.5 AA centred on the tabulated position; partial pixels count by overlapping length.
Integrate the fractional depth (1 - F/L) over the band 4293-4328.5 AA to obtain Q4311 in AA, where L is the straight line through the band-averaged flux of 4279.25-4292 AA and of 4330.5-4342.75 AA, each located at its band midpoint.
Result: 5.02 AA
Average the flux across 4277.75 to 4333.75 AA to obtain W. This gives 19.7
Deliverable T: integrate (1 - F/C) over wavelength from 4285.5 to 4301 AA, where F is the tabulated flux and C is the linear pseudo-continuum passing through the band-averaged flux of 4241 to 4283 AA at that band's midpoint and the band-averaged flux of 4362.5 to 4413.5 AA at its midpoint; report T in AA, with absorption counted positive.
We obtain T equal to 1.7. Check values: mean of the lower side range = 20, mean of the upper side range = 22.8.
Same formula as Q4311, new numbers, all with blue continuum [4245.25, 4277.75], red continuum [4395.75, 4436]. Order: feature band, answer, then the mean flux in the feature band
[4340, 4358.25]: -0.1 AA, 22.6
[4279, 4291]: 0.1 AA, 20.3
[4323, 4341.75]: -0.2 AA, 22.1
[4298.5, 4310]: 3.5 AA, 14.6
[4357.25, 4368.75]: -0.5 AA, 23.9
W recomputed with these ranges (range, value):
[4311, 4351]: 22.6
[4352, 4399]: 22.8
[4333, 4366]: 22.9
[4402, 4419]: 22.6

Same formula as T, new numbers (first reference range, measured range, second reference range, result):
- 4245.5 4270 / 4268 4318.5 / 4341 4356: 6.9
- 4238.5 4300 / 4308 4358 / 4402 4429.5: -1.3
